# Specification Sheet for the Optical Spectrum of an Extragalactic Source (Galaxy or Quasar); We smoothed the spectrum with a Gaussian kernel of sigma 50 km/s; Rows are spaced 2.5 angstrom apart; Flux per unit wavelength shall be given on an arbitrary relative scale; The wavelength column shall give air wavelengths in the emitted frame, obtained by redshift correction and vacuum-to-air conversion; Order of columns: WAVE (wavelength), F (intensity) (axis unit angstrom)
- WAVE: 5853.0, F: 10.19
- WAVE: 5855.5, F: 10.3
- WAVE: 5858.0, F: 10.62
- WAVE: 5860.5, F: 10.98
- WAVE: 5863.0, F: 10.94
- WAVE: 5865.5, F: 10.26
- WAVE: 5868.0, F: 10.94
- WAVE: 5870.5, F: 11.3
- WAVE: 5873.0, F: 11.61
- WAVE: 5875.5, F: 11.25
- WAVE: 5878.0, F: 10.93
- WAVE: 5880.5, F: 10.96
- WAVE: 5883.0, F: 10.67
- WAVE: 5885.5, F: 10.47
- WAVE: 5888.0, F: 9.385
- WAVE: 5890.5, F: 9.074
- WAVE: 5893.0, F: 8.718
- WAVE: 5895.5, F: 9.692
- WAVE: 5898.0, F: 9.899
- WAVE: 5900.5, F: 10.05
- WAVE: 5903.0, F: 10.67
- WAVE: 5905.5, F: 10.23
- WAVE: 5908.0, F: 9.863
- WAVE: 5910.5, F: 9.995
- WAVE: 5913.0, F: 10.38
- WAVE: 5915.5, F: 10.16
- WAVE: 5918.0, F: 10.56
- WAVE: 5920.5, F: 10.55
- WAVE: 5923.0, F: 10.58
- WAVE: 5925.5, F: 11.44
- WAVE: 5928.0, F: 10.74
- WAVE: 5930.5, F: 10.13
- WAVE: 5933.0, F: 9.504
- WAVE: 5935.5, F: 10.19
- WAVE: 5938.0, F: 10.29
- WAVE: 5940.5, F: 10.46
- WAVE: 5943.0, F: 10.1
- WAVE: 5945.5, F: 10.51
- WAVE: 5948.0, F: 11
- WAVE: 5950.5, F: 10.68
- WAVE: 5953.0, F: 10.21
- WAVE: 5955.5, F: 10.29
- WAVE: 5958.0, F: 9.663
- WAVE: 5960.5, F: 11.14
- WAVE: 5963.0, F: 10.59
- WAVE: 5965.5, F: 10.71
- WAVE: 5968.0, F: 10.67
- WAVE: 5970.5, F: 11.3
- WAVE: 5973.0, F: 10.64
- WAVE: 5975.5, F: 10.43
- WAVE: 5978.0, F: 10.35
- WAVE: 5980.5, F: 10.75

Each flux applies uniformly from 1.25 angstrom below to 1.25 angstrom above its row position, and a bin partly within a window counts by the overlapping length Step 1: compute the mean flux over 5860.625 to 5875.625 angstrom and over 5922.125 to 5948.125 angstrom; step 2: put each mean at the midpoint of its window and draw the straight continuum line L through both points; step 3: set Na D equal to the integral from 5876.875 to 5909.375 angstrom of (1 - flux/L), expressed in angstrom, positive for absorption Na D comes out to 2.3 angstrom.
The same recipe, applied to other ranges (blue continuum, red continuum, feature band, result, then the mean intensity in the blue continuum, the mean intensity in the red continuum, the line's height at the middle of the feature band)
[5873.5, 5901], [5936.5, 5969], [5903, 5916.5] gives 0.11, 10.1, 10.5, 10.3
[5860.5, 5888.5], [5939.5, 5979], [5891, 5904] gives 1.22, 10.8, 10.5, 10.8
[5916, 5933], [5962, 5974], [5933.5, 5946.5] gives 0.47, 10.6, 10.8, 10.6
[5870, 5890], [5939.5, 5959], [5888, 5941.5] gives 2.13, 10.7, 10.4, 10.6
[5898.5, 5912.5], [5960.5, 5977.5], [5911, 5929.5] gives -0.54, 10.2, 10.7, 10.3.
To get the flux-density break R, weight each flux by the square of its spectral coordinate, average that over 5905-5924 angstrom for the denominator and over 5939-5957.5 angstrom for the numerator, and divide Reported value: 1.0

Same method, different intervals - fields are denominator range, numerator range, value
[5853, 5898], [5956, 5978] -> 1.05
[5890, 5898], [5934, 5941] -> 1.12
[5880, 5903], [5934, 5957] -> 1.07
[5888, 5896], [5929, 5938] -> 1.11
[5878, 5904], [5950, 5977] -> 1.08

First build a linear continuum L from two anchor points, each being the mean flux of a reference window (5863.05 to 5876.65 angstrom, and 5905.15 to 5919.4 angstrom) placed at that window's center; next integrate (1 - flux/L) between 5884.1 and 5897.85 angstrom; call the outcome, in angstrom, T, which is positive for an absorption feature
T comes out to 1.4 angstrom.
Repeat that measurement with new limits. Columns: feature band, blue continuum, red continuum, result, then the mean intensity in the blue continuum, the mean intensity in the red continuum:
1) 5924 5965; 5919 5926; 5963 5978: 1.2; 10.8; 10.7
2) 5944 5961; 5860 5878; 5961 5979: 0.5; 11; 10.7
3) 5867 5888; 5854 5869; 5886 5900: -1.8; 10.7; 9.45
